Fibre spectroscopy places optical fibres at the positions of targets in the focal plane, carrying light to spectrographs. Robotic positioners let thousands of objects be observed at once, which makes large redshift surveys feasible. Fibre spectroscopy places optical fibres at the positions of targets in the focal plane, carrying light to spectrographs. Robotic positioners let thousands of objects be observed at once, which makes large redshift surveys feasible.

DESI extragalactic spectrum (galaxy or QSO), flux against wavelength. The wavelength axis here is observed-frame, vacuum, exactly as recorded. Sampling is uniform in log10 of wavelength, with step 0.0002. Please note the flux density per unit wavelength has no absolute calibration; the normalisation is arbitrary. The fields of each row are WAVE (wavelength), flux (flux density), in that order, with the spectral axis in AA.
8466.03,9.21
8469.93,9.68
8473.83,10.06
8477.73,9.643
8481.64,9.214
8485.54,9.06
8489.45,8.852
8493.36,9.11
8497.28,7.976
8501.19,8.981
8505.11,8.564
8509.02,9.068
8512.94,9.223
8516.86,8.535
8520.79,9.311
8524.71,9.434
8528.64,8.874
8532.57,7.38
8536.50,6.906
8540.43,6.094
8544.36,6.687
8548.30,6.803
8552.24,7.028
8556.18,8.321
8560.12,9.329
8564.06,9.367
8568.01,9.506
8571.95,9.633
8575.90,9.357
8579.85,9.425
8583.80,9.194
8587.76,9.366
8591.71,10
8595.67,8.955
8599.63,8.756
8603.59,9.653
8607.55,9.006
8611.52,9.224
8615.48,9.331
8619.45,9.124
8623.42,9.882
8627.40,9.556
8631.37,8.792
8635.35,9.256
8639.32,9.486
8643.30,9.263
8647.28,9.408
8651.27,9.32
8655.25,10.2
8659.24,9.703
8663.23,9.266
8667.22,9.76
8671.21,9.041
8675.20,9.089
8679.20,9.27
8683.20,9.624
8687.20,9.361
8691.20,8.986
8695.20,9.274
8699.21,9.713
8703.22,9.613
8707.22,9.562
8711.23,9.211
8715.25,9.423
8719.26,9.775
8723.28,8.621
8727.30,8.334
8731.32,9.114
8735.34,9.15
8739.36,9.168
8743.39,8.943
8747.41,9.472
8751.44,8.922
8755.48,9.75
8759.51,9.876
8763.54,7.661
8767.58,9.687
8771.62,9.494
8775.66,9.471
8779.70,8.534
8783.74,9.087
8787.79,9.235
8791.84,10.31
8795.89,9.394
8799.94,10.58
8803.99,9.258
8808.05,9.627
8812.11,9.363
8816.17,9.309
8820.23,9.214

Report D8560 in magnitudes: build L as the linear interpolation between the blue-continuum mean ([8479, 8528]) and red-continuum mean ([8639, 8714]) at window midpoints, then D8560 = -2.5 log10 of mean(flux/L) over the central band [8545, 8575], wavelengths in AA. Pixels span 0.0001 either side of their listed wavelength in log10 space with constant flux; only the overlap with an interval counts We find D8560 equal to 0.07 mag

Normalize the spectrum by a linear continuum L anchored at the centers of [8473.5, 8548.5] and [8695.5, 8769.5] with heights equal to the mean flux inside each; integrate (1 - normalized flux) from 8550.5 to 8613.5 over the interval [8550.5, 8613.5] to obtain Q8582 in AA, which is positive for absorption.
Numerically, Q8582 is -3.0 AA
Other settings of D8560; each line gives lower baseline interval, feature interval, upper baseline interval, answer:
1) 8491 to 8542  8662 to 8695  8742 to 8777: -0.038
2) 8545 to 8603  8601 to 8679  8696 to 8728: -0.033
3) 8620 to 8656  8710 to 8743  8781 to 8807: 0.052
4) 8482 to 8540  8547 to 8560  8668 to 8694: 0.143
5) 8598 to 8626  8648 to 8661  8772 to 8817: -0.042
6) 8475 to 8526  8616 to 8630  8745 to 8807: -0.034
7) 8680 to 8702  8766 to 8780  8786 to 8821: 0.019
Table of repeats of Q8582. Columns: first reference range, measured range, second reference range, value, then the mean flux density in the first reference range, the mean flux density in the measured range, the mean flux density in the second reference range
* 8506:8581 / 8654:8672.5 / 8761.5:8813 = -1.5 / 8.43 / 9.59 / 9.36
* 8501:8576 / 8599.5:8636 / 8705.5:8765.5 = -2.5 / 8.38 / 9.28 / 9.13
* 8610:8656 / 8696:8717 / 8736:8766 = -0.6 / 9.38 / 9.49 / 9.12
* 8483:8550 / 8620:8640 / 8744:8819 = -1.4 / 8.3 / 9.37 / 9.38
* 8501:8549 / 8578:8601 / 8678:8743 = -2.1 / 8.15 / 9.3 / 9.25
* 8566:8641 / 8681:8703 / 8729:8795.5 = -0.3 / 9.34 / 9.41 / 9.24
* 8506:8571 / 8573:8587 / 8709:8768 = -1.5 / 8.27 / 9.35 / 9.13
